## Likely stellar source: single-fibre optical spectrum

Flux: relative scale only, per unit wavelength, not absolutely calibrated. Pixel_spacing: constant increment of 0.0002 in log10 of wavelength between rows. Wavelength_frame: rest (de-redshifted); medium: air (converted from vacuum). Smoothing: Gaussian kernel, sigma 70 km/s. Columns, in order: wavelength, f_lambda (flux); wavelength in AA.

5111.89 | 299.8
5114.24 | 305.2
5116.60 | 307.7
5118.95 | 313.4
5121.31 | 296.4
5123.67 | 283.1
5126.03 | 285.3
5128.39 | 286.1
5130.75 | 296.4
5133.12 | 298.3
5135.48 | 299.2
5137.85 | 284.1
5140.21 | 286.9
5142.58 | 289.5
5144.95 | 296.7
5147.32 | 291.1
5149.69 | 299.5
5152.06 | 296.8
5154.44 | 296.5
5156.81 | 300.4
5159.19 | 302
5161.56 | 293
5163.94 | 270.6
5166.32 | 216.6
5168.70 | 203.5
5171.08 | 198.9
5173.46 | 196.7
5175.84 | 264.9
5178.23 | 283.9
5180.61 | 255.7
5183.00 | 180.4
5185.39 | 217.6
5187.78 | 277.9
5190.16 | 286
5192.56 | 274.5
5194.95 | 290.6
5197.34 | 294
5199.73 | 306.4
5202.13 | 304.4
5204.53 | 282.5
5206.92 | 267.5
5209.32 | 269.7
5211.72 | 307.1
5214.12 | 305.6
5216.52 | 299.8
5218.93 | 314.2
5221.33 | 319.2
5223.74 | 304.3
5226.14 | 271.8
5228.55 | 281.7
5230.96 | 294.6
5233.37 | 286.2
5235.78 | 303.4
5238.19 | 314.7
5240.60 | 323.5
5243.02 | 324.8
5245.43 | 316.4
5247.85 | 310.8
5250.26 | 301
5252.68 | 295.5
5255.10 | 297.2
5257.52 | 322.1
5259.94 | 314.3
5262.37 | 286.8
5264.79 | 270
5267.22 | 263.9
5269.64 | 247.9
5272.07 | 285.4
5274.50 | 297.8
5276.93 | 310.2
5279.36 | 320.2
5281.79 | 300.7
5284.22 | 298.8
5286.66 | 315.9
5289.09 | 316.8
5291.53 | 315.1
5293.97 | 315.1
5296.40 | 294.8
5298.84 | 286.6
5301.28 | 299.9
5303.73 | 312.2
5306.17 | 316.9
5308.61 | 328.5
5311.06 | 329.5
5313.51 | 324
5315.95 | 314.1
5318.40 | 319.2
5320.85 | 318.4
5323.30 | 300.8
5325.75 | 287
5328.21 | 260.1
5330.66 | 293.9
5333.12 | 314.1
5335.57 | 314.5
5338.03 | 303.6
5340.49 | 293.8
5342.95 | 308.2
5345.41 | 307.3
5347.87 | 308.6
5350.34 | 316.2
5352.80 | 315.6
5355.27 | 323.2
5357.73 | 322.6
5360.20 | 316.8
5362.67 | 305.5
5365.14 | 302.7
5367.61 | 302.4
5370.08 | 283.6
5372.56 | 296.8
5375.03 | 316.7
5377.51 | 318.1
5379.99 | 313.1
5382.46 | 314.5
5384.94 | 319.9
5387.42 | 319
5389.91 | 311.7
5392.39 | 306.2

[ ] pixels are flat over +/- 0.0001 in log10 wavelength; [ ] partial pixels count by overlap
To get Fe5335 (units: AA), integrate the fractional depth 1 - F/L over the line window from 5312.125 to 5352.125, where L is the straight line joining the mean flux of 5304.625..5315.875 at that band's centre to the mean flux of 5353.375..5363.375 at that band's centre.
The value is 1.91 AA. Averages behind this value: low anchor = 323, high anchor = 318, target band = 305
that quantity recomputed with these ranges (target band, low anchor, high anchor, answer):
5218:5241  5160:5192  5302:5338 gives -2.8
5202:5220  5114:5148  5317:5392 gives 0.4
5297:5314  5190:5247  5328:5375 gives -0.5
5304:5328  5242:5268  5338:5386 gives -0.6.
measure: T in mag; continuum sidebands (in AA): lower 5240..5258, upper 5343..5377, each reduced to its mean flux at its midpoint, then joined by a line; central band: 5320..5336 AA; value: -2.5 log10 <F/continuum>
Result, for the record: 0.04 mag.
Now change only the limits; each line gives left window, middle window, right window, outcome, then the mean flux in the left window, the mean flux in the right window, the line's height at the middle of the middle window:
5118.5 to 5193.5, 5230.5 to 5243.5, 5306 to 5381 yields -0.07 mag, 272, 309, 288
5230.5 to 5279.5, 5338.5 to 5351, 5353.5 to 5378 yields 0.00 mag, 299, 309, 307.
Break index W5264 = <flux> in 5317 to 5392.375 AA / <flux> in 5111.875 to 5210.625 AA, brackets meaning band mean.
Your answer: 1.11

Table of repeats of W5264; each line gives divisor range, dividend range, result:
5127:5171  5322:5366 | 1.08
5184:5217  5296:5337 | 1.08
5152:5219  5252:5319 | 1.12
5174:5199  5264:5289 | 1.12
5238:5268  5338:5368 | 1.02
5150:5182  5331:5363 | 1.19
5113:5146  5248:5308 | 1.02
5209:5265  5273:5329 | 1.02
